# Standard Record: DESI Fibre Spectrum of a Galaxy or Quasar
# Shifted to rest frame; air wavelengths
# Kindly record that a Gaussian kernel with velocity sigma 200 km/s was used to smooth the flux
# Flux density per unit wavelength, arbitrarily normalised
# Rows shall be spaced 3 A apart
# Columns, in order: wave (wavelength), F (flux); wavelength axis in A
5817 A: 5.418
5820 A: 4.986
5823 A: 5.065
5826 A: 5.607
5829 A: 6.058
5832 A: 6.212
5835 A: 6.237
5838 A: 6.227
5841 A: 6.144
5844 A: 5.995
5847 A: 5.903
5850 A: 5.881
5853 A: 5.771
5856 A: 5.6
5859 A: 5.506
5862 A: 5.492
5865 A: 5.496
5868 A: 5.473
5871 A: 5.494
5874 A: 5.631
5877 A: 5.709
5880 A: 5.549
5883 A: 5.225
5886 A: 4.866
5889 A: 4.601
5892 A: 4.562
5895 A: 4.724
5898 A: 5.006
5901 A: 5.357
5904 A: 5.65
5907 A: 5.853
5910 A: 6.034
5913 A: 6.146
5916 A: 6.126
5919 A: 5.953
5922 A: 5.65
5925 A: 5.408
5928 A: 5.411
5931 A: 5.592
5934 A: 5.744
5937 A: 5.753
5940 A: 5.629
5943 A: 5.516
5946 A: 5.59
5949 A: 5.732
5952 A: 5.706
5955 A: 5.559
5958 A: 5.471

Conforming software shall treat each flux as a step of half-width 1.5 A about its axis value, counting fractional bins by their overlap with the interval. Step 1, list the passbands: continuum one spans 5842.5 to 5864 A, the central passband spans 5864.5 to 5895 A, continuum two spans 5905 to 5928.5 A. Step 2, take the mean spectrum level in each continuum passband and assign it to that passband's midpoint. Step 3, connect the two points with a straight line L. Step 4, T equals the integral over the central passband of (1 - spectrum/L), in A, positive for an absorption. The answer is 2.9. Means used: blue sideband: 5.73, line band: 5.23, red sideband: 5.84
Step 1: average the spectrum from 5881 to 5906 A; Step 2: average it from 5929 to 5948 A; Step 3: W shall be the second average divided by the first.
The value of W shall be 1.1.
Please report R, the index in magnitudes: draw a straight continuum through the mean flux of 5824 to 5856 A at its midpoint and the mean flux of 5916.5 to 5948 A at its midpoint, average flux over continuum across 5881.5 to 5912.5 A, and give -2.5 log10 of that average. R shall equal 0.108 mag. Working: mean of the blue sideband 5.97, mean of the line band 5.22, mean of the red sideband 5.64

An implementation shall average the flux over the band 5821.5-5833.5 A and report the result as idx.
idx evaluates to 5.74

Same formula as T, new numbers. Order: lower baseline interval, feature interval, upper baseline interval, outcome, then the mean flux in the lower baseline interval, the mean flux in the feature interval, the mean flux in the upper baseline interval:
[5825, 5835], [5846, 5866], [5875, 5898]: -0.33 A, 6.02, 5.66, 5.04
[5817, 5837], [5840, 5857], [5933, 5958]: -0.61 A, 5.69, 5.88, 5.64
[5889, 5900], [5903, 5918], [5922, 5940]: -2.46 A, 4.77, 5.97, 5.59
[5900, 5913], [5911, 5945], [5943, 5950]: -0.14 A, 5.79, 5.72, 5.62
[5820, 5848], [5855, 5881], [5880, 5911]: -0.23 A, 5.89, 5.55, 5.19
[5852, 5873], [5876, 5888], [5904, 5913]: 0.87 A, 5.54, 5.29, 5.93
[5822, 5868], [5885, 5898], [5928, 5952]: 2.29 A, 5.81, 4.72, 5.64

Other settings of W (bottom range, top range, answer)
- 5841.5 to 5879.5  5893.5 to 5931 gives 0.99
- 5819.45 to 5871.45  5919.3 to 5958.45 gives 0.98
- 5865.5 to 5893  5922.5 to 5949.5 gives 1.06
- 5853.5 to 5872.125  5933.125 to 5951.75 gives 1.02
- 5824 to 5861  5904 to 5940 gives 0.98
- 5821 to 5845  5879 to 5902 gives 0.84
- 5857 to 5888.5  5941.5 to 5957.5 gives 1.04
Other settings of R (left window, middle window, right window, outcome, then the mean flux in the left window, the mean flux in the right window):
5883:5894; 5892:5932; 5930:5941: -0.07 mag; 4.75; 5.69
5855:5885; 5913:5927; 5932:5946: -0.04 mag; 5.51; 5.65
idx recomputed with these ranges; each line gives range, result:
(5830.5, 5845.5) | 6.16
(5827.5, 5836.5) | 6.17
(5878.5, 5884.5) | 5.39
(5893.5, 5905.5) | 5.18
